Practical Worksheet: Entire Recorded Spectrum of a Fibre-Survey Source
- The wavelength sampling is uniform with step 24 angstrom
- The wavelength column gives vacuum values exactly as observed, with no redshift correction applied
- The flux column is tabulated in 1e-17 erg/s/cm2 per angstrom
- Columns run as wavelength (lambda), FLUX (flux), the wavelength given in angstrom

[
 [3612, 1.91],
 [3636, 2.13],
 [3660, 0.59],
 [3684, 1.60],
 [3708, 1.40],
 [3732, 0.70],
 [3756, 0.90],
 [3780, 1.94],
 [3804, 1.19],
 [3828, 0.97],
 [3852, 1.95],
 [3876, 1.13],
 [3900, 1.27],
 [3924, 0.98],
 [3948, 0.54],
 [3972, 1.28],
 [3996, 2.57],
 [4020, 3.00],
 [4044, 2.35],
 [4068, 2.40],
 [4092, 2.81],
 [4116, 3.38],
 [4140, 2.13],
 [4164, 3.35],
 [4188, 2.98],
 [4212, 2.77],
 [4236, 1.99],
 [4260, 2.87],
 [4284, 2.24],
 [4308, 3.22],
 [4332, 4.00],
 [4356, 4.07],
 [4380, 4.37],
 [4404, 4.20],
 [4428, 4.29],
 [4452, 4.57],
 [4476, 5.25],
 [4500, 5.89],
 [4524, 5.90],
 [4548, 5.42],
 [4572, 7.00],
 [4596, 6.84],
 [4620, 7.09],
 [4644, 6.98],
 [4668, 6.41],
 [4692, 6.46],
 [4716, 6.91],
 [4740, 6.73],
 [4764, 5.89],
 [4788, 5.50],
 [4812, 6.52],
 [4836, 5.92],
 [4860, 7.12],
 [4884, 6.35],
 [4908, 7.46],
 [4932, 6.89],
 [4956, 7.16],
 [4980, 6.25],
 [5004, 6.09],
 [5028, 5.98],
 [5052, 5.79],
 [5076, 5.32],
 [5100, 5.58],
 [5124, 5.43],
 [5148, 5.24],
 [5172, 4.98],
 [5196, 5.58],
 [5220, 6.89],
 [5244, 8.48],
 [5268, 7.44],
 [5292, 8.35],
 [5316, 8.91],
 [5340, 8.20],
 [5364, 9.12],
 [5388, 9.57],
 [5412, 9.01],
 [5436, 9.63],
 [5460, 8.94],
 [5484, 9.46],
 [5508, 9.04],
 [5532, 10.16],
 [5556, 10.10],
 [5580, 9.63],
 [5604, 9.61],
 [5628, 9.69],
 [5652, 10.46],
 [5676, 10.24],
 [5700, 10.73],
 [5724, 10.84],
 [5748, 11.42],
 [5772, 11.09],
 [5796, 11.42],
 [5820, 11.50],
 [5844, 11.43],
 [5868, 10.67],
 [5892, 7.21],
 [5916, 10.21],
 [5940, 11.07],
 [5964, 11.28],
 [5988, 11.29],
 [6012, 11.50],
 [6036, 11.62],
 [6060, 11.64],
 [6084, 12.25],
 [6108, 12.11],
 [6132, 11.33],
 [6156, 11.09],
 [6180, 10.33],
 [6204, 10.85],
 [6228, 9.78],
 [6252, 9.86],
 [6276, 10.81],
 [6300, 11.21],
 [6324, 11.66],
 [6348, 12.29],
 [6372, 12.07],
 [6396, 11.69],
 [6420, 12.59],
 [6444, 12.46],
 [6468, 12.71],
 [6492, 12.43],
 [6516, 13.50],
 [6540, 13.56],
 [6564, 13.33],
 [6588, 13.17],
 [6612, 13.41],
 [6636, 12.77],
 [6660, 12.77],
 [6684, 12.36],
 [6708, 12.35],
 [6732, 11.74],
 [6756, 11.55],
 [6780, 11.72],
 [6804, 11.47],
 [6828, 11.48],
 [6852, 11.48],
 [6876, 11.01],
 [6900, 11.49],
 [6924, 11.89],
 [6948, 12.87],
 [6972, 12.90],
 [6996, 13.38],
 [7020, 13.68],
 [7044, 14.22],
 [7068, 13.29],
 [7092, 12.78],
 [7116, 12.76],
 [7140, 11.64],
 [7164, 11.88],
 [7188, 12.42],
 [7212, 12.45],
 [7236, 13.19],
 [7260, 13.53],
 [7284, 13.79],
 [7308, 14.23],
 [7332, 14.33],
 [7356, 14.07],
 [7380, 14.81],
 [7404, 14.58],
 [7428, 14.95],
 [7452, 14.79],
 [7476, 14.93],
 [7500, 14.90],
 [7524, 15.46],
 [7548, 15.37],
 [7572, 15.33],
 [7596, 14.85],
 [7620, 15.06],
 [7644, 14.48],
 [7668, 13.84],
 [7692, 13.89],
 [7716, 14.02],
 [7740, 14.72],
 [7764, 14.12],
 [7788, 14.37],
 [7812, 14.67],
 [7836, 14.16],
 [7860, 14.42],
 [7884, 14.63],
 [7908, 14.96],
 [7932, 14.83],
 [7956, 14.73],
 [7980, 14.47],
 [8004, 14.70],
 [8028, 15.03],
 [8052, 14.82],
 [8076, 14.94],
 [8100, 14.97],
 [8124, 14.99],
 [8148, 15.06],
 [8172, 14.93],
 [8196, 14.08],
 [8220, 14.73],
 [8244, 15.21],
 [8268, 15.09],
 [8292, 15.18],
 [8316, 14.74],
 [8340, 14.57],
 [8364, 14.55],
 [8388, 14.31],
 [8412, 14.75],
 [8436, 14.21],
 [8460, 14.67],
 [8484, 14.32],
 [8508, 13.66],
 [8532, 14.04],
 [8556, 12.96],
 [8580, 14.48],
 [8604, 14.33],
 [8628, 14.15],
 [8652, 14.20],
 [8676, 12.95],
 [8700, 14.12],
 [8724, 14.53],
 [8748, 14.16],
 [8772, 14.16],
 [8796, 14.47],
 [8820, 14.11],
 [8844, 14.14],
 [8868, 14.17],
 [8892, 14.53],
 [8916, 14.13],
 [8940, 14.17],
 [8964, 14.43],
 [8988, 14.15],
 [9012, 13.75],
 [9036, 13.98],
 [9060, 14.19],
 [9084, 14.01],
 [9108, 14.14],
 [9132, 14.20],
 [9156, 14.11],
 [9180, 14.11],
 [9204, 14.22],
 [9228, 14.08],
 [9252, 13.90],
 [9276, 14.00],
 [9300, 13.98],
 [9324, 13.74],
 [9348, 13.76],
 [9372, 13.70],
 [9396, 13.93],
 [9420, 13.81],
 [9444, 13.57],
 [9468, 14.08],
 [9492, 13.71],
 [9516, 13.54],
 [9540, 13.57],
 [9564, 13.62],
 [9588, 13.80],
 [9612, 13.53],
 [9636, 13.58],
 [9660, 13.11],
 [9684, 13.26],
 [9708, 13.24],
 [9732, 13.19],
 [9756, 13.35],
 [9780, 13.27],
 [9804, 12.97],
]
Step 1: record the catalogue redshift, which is 0.00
